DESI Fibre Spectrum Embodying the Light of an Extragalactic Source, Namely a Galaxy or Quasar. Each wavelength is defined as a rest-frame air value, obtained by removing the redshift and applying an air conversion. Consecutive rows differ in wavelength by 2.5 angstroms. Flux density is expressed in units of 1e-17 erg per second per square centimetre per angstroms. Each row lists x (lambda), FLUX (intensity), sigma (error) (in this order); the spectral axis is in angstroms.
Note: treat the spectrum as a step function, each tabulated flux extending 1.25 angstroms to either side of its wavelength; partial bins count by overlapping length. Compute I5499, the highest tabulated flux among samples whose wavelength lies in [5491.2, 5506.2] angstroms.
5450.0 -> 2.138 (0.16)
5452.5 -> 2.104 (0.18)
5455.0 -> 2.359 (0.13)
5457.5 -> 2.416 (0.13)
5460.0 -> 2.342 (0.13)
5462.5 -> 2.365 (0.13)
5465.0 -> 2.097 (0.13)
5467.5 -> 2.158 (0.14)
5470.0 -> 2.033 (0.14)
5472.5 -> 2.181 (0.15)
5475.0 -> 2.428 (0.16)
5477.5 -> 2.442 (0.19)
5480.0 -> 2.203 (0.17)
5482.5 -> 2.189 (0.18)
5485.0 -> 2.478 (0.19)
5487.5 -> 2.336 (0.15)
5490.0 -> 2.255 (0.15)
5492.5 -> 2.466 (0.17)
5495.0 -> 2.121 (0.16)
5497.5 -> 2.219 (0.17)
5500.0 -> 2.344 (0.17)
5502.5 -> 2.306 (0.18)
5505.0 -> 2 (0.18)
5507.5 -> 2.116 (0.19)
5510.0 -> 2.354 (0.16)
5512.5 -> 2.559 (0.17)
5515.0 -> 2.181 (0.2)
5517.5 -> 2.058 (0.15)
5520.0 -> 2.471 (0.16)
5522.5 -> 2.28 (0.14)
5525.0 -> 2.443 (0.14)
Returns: 2.466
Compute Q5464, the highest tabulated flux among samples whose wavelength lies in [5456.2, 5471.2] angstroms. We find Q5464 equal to 2.416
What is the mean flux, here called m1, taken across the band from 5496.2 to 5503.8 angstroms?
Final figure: 2.29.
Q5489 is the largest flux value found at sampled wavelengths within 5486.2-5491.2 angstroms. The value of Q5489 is 2.336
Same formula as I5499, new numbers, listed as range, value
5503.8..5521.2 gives 2.559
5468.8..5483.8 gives 2.442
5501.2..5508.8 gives 2.306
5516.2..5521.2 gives 2.471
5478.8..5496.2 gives 2.478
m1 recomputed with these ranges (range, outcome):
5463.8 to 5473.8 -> 2.12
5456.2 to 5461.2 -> 2.38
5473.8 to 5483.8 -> 2.32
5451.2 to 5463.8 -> 2.32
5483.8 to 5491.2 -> 2.36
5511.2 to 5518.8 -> 2.27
